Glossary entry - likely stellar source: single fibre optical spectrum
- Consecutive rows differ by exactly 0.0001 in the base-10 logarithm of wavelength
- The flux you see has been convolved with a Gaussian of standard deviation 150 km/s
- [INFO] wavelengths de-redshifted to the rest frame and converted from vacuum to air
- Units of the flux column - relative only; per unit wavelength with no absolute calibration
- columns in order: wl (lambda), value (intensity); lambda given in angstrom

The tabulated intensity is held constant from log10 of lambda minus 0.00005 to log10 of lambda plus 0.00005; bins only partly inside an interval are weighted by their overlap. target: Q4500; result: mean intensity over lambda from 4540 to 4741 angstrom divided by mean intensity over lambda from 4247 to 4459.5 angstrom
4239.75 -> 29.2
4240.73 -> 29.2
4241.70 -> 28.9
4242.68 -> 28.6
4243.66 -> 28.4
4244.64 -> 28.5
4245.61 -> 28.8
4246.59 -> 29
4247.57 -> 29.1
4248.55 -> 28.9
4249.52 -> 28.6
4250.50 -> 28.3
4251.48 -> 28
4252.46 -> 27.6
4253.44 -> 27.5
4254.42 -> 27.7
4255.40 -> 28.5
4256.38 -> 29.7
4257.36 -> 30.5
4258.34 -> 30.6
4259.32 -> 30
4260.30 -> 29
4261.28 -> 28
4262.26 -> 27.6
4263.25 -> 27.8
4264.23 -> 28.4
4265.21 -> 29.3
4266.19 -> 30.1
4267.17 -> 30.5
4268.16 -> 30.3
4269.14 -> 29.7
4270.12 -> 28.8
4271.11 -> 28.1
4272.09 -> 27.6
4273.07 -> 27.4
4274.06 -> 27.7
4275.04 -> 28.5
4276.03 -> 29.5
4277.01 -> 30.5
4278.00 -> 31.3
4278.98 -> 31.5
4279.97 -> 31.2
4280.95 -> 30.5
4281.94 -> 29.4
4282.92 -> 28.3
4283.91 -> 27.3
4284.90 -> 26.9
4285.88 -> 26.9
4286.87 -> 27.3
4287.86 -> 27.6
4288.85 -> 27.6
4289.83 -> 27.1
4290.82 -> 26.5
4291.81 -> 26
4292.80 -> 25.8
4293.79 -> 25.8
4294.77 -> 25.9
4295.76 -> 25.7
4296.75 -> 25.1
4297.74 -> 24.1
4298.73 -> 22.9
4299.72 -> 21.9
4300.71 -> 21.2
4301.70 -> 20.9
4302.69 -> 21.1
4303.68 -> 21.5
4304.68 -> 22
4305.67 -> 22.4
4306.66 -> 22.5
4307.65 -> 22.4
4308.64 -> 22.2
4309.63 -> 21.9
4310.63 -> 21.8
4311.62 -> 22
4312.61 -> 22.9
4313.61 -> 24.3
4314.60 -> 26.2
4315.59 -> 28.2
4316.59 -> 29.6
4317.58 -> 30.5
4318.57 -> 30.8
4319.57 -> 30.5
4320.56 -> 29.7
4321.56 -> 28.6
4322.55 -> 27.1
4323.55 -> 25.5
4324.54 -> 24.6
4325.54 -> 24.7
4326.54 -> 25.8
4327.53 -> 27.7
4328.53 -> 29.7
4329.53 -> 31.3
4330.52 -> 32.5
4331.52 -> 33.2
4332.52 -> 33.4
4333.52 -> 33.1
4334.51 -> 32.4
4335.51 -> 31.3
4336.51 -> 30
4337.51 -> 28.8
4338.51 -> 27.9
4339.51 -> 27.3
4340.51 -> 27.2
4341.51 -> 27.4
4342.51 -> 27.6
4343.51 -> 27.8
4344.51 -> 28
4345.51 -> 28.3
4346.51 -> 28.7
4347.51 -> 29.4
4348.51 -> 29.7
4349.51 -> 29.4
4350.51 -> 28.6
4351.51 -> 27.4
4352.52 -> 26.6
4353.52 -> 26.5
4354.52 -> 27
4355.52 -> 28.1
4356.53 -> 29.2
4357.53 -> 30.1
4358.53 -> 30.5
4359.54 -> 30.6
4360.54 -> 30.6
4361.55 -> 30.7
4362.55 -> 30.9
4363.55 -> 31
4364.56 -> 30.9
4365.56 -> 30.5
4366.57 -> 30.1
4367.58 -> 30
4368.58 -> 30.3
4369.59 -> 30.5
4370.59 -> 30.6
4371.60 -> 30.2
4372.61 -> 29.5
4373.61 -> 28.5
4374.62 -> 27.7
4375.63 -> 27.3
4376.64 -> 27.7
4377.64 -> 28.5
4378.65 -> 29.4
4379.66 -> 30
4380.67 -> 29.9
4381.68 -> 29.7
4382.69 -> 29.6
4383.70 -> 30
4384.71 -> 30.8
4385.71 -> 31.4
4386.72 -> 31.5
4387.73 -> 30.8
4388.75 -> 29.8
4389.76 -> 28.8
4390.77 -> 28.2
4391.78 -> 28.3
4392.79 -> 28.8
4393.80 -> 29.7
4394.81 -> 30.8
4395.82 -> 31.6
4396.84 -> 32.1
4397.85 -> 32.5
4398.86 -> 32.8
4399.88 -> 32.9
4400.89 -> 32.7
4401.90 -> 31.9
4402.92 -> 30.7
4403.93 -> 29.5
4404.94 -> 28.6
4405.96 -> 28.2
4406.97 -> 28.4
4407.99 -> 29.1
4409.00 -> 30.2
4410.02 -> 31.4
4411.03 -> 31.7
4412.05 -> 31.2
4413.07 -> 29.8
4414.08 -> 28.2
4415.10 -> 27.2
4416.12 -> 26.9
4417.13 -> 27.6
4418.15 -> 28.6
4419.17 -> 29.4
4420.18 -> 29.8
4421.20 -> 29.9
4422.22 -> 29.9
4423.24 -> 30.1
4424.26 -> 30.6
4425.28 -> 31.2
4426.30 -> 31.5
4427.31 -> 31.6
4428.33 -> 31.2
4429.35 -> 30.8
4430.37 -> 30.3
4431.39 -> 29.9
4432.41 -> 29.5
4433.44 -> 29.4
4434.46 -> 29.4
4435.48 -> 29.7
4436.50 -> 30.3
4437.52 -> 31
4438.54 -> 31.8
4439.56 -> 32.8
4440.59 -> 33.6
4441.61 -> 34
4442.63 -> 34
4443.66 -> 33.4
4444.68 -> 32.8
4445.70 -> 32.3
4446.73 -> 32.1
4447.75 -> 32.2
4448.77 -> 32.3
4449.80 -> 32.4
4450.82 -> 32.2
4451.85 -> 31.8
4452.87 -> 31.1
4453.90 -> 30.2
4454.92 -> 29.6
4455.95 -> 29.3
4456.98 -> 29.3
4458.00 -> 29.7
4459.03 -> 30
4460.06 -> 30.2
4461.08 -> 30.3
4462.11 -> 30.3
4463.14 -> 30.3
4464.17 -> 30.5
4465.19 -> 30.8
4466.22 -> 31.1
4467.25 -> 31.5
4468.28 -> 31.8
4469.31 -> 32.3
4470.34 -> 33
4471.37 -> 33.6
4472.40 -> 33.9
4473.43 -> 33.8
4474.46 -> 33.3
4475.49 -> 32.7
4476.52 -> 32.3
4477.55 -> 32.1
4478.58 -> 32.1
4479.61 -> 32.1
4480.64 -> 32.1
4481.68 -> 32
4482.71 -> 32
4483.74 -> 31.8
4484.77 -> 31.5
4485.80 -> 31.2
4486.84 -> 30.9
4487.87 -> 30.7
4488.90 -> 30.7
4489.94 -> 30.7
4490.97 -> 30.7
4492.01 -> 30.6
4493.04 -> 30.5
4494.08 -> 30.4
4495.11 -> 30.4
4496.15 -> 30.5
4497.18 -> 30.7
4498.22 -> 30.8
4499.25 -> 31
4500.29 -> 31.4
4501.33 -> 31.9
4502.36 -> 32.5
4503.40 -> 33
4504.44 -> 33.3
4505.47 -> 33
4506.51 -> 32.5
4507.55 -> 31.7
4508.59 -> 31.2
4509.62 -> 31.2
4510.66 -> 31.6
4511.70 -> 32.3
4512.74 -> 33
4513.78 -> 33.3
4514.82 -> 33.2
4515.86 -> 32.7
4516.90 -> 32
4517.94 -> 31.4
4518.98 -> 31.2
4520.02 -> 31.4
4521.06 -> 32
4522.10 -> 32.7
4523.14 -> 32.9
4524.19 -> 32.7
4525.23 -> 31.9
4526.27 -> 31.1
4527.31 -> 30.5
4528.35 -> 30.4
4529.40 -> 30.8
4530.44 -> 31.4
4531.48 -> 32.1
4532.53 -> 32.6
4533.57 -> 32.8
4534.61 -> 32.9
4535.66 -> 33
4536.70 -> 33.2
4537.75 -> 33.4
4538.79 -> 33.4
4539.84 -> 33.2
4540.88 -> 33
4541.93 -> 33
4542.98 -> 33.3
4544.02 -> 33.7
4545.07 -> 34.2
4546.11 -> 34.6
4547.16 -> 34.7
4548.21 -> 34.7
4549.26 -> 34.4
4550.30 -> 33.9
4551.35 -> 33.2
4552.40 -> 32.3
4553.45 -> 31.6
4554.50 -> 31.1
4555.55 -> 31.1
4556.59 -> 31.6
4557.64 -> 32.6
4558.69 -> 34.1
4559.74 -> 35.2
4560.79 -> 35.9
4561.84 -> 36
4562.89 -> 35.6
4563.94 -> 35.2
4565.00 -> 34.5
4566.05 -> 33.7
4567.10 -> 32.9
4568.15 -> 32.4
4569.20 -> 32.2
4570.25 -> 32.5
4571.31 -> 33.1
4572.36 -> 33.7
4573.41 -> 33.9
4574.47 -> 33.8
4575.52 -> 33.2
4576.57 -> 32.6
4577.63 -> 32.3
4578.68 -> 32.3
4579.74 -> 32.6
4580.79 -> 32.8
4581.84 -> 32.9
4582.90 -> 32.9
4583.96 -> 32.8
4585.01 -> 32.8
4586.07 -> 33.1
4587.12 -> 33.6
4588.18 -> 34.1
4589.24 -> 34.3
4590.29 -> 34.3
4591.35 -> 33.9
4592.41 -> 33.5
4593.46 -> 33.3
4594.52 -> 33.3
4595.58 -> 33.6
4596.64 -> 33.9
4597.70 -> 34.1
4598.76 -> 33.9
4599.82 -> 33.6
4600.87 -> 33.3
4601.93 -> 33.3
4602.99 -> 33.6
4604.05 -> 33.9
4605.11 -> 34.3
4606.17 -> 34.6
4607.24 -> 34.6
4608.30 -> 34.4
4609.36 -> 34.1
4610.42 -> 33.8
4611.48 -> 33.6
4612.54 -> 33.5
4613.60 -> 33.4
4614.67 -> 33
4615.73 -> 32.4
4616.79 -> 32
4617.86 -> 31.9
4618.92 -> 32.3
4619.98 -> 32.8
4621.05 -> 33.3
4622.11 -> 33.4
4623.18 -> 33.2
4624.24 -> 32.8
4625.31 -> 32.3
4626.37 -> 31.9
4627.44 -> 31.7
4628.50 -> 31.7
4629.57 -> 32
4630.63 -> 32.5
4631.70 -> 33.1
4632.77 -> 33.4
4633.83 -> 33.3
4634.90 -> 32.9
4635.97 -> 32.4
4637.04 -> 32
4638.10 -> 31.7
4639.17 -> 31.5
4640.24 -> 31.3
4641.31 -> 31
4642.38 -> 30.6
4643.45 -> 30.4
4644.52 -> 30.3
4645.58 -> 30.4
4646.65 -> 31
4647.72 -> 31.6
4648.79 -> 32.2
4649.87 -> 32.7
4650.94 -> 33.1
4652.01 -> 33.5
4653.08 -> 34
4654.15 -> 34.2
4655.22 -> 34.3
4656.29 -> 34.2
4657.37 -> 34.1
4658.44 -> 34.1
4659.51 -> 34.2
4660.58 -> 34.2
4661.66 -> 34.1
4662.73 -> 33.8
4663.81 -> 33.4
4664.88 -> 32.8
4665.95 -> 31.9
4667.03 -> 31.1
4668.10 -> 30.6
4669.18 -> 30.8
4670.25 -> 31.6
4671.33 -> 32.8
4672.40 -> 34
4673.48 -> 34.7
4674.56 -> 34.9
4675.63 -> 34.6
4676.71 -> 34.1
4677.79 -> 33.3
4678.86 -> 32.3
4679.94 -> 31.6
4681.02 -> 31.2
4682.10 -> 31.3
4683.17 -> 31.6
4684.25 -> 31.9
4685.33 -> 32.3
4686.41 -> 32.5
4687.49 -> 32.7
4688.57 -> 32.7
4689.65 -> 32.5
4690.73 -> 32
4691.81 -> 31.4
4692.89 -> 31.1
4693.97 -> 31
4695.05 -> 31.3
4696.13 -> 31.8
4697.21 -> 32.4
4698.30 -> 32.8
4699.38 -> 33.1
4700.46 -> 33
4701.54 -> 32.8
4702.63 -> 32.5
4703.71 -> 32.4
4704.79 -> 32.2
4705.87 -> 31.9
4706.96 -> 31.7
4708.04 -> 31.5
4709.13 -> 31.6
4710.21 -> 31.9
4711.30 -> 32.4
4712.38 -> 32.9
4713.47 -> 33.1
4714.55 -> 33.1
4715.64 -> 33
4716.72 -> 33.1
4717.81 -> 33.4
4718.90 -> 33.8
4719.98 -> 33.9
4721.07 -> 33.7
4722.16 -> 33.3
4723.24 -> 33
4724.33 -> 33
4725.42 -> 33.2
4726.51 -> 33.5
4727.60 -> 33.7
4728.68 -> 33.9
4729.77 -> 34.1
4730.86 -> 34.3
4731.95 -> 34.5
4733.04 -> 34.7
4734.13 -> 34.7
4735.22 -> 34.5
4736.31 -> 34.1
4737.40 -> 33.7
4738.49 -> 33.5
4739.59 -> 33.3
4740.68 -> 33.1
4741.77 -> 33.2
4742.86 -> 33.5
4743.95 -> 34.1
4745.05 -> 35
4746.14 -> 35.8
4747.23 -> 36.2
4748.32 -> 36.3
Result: 1.14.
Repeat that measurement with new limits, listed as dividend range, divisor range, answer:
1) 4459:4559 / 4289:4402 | 1.14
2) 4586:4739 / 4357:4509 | 1.07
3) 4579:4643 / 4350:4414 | 1.11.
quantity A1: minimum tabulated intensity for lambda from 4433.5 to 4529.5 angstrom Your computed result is 29.3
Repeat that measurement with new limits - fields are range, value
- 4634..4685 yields 30.3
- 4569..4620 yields 31.9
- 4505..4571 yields 30.4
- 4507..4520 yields 31.2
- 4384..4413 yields 28.2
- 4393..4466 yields 26.9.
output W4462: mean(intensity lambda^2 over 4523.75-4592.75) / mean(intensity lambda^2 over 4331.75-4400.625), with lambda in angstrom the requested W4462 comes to 1.22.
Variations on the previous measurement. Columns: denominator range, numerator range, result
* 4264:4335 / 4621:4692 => 1.41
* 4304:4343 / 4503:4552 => 1.31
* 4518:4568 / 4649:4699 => 1.05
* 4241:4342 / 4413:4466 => 1.19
